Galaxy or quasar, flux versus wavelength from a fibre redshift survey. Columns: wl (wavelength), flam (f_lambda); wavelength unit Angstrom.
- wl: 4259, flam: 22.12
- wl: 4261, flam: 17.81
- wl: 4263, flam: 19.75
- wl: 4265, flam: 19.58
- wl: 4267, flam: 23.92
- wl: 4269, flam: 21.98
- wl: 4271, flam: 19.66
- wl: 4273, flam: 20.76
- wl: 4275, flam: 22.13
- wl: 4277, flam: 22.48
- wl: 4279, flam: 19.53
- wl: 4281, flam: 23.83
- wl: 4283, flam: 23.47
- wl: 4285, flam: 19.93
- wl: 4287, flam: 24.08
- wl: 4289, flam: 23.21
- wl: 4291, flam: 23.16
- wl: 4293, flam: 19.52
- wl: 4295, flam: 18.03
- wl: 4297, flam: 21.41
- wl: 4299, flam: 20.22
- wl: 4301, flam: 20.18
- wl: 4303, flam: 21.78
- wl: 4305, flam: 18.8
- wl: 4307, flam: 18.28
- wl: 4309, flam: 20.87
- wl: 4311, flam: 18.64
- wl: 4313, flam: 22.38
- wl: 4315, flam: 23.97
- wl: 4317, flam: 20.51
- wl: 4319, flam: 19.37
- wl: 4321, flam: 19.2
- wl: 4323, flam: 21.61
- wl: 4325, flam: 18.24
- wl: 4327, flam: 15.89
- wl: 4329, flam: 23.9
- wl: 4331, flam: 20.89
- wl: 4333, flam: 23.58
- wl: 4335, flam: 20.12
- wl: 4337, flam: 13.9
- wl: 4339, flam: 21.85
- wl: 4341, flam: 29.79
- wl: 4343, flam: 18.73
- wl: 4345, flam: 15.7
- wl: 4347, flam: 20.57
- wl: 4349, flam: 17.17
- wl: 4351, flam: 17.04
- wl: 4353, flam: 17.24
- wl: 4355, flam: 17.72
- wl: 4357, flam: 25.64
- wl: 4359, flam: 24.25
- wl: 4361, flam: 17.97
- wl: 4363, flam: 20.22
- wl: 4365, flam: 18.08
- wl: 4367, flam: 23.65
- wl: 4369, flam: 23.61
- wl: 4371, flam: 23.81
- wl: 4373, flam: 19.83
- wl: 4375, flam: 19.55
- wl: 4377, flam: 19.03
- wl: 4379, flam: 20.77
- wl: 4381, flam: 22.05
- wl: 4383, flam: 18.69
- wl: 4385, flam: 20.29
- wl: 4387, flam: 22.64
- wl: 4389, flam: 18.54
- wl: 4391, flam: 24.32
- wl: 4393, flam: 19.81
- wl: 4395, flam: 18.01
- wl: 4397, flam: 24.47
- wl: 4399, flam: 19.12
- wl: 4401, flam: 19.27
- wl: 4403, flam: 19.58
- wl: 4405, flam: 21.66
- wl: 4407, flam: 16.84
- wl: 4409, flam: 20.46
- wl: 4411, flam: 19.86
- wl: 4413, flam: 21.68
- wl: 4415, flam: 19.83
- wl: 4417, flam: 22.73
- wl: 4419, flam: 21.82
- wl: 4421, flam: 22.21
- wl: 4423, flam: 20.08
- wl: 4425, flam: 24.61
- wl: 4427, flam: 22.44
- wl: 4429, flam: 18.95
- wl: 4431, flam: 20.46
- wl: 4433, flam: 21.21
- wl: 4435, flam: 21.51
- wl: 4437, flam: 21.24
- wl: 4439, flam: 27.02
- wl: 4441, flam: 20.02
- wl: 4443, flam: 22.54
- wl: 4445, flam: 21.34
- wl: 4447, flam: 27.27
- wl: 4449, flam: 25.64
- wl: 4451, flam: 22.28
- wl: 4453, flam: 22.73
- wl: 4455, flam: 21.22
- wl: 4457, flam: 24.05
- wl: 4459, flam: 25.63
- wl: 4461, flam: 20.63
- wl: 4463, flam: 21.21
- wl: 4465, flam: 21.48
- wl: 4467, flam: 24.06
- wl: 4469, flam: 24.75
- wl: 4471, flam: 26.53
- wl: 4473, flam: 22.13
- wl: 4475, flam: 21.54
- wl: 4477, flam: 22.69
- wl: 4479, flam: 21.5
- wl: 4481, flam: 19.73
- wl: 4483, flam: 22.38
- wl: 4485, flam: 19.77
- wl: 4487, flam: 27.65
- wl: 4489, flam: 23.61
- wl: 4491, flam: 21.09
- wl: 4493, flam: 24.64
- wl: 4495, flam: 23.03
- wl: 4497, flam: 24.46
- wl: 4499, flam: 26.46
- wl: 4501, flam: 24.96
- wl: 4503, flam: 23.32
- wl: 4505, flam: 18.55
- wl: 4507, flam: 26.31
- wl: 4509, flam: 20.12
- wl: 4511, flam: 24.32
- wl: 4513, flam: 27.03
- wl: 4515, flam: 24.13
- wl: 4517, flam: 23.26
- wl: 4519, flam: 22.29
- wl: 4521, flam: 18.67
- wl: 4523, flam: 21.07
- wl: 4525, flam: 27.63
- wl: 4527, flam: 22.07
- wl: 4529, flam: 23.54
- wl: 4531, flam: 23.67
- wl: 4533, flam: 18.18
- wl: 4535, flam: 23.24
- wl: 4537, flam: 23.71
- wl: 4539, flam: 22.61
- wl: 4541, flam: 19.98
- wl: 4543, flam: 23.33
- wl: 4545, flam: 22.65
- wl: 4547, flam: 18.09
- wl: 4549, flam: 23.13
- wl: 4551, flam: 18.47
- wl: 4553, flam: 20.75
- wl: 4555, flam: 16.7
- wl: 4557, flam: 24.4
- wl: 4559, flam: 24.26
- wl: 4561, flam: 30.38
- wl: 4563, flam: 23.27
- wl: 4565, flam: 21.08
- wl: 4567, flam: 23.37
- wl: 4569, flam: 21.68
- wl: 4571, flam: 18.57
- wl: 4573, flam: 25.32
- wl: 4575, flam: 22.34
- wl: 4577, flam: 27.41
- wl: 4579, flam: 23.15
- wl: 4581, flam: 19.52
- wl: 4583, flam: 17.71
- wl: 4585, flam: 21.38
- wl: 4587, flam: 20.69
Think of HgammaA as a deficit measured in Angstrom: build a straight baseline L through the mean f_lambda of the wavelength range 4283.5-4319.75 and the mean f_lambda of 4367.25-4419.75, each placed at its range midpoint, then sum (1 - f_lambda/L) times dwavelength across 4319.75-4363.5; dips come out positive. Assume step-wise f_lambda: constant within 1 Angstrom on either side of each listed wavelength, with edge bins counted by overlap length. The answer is 1.57 Angstrom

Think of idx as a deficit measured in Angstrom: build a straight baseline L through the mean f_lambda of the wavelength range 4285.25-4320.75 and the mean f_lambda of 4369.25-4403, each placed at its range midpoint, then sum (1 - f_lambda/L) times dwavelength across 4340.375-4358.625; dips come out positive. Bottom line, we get 0.73 Angstrom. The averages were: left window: 20.8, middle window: 19.9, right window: 20.7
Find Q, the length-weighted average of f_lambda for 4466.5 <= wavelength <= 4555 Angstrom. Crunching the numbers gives 22.7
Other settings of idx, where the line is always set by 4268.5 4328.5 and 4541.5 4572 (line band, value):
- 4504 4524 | -0.73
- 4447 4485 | -2.24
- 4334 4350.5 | 1.05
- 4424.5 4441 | -0.44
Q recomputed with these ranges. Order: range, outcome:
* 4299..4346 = 20.4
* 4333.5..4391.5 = 20.4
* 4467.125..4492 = 22.8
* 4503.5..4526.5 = 23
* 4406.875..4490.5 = 22.3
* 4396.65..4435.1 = 20.9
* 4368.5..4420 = 20.7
